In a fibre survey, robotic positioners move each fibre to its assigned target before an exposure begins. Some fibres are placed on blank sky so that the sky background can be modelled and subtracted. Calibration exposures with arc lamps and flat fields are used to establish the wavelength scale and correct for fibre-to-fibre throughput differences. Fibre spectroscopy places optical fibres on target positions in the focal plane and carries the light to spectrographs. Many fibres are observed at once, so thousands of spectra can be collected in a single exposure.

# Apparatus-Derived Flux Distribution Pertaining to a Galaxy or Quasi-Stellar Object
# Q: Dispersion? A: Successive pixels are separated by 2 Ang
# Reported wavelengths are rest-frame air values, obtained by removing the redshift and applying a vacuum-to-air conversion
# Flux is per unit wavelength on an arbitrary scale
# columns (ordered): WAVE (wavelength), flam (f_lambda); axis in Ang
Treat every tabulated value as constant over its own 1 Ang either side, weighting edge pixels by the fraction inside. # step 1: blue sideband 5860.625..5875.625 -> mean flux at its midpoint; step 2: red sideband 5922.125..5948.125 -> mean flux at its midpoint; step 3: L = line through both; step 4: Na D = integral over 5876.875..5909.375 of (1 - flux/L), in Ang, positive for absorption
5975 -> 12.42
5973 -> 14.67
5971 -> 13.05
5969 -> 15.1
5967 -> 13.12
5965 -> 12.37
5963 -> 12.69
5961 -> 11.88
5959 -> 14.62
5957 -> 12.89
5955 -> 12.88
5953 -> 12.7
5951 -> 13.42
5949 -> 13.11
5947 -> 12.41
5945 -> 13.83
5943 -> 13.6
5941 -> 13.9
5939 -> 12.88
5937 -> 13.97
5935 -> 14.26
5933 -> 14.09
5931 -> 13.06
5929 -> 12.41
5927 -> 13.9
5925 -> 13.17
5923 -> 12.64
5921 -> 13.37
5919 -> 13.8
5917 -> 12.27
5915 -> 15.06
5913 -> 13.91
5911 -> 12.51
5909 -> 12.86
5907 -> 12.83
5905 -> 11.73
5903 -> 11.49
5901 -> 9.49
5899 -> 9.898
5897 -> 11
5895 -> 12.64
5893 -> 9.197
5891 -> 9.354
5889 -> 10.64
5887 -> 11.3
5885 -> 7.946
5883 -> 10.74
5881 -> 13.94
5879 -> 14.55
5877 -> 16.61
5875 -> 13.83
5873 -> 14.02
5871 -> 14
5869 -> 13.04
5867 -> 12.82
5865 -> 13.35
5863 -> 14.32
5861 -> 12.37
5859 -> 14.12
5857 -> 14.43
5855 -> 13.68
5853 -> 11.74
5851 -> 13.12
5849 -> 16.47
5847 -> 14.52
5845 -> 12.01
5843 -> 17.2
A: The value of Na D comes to 5.03 Ang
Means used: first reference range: 13.5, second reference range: 13.4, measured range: 11.4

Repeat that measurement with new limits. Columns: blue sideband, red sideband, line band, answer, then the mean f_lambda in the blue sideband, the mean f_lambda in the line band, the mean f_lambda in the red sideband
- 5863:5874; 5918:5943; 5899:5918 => 1.63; 13.5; 12.3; 13.5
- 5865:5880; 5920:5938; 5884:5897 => 3.40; 14.1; 10.2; 13.4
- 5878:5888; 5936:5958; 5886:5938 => 0.33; 11.7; 12.3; 13.2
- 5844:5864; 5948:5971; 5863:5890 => 1.36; 13.7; 12.9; 13.2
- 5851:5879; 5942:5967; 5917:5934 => 0.02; 13.7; 13.2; 13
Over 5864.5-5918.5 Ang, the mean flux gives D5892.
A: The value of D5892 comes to 12.3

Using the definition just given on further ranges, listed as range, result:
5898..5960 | 13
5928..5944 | 13.5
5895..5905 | 10.8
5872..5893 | 12.1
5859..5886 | 13.2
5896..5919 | 12.2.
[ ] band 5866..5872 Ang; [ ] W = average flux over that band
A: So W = 13.3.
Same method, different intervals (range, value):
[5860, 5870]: 13.2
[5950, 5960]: 13.3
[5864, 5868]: 13.1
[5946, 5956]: 12.9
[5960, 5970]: 13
